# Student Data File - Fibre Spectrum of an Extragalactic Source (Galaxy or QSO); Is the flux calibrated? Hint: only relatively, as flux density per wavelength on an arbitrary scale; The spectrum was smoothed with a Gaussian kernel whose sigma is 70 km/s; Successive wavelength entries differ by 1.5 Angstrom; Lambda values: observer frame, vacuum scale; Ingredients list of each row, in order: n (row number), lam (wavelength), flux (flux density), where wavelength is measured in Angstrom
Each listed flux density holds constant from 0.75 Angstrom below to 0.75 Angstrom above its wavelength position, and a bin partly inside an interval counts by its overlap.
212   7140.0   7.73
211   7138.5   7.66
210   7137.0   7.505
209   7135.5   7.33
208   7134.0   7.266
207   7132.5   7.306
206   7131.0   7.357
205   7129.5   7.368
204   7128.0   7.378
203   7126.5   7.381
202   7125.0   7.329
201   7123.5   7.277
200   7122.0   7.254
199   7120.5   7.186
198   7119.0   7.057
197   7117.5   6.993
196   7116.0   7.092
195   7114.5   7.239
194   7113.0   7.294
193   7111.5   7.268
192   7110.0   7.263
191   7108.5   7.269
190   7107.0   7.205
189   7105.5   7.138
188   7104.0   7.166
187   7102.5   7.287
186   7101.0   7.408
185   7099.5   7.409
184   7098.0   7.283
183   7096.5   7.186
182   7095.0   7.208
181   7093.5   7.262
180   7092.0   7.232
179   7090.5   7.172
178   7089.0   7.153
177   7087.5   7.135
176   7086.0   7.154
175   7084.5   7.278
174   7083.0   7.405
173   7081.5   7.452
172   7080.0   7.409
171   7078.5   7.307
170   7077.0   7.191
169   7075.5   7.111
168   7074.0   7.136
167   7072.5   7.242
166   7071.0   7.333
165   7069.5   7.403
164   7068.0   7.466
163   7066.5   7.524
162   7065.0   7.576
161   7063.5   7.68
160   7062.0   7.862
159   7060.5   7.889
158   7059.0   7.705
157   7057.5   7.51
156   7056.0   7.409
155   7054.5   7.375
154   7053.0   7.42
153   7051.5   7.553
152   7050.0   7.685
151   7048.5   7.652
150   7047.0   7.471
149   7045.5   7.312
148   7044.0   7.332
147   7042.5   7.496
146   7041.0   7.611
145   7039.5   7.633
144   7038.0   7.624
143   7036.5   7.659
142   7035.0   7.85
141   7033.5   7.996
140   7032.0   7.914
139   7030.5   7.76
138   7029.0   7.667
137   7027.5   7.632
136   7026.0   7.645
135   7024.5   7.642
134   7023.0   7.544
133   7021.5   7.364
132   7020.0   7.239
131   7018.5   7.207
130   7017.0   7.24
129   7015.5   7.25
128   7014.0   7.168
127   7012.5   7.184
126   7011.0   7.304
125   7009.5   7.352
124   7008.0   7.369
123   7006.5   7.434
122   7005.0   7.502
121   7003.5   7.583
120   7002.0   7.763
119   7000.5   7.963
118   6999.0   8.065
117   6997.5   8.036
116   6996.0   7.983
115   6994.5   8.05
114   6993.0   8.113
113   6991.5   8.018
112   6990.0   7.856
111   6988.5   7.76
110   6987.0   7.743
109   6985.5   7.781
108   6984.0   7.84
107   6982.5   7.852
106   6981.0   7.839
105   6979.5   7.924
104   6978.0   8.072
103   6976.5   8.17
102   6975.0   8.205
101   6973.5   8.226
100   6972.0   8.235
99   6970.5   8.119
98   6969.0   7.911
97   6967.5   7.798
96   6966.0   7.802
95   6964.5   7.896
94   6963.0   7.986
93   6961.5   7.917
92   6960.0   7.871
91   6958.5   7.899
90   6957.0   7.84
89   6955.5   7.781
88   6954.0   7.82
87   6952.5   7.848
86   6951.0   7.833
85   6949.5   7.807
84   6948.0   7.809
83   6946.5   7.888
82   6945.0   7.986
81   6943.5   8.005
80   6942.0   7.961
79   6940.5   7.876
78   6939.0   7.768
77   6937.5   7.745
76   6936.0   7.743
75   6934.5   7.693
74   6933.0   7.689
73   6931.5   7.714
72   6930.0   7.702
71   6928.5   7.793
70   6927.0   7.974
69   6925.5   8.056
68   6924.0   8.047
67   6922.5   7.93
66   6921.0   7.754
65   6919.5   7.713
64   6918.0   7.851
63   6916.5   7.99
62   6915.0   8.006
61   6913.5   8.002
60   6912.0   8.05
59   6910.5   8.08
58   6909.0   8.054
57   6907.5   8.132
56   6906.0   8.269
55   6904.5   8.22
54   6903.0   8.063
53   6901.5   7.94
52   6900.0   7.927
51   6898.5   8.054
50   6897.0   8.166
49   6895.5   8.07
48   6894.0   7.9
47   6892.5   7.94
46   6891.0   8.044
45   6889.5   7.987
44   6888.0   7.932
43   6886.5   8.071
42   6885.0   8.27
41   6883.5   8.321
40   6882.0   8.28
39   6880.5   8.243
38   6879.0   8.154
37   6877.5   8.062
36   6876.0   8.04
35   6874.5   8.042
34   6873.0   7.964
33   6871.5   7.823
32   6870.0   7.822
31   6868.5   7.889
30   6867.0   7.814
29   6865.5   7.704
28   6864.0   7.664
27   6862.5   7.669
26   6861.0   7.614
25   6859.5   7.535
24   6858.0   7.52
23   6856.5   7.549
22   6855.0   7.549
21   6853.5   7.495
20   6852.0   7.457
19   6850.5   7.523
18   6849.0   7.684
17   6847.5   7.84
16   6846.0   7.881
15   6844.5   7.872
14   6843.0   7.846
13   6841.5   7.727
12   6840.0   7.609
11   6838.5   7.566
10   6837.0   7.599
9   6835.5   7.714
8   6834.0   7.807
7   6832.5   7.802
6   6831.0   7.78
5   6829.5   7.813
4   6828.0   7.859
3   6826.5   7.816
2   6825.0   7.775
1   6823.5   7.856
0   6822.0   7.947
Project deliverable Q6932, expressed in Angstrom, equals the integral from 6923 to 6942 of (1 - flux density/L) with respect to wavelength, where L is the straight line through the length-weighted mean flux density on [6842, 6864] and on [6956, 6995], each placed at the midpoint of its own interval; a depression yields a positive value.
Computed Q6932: 0.0 Angstrom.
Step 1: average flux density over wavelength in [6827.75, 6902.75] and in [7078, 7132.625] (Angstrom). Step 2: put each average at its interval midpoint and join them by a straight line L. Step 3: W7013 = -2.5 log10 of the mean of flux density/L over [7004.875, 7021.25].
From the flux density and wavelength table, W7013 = 0.03 mag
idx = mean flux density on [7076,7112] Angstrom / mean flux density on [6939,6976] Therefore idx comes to 0.9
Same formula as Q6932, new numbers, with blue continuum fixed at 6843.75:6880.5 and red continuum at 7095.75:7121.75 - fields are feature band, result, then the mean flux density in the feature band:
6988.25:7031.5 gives -1.0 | 7.61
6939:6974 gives -1.6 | 7.91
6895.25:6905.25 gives -0.5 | 8.06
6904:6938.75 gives -1.3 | 7.92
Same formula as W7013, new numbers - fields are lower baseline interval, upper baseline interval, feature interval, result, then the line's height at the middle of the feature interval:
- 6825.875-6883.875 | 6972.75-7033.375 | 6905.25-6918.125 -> -0.04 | 7.76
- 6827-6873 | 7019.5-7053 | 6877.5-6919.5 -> -0.05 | 7.68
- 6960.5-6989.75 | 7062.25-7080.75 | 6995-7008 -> 0.00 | 7.79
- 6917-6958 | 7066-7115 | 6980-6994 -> -0.03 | 7.66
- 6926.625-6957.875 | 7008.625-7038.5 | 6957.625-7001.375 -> -0.04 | 7.68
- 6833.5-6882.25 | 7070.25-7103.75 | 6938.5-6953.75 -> -0.04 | 7.57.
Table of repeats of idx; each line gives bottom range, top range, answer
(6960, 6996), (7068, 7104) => 0.91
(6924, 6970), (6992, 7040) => 0.97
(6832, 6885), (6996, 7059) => 0.97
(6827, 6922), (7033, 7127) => 0.94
